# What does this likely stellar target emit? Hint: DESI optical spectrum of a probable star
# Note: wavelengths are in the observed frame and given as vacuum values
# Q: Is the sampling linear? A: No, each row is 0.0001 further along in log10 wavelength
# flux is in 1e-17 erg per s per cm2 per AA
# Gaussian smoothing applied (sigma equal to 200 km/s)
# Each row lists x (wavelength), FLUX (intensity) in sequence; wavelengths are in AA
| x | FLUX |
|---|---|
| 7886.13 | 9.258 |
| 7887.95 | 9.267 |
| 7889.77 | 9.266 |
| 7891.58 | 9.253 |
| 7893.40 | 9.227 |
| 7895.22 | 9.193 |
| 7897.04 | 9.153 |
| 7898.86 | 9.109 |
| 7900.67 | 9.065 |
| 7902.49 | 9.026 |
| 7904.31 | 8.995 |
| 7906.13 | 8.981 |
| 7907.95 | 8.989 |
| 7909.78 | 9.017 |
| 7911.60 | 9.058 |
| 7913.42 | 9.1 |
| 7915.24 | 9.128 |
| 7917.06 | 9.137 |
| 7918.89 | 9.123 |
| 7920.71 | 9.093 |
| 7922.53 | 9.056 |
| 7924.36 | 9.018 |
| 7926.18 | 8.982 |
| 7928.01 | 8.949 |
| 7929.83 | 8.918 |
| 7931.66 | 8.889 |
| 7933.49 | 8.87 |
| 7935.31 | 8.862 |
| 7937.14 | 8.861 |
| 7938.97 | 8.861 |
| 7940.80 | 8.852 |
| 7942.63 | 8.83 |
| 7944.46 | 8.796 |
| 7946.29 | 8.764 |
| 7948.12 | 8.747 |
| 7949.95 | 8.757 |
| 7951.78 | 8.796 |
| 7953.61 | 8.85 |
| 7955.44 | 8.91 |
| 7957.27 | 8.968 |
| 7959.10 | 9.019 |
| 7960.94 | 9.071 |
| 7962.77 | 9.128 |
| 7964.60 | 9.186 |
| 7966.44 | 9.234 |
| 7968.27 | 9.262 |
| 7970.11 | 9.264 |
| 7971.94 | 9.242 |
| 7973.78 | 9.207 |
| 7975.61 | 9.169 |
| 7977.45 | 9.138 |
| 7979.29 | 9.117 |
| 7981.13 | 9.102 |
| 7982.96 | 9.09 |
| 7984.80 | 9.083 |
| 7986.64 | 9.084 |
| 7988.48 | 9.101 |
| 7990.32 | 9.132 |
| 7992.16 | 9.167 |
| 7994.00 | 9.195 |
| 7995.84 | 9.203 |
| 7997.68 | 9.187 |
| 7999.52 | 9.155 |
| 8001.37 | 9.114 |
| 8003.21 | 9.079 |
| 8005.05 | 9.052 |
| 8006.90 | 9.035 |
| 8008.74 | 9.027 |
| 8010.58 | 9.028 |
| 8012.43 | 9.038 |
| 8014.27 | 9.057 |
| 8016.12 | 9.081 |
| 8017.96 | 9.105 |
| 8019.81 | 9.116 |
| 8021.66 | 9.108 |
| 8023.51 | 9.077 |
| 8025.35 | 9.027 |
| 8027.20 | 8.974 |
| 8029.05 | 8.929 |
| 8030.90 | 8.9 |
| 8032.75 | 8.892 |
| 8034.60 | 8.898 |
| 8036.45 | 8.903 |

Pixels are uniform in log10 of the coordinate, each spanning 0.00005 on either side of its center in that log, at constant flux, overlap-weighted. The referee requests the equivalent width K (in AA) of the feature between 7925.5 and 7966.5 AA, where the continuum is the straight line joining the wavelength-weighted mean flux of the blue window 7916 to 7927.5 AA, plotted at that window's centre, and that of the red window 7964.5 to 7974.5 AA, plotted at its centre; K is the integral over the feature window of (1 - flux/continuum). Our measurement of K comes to 1.1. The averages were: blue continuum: 9.06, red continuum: 9.23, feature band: 8.91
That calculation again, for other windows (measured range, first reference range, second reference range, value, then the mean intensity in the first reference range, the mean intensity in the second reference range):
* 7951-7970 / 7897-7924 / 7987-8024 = 0.06 AA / 9.07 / 9.1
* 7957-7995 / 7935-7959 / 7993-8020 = -0.76 AA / 8.84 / 9.1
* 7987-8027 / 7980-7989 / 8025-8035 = -0.37 AA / 9.09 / 8.93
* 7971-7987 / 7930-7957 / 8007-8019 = -0.34 AA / 8.84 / 9.06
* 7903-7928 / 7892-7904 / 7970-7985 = 0.24 AA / 9.13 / 9.16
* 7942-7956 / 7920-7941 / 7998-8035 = 0.24 AA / 8.93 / 9.04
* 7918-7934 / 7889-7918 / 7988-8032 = 0.19 AA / 9.11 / 9.08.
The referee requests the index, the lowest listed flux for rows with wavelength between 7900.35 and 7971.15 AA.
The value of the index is 8.747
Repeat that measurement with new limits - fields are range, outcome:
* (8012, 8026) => 9.027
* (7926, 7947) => 8.764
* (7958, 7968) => 9.019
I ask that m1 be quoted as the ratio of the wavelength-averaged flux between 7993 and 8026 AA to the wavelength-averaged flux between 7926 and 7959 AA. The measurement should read 1.03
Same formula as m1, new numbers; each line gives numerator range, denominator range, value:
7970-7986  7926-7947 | 1.03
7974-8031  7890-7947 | 1.01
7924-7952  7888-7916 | 0.97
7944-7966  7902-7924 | 0.99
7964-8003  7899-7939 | 1.02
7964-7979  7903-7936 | 1.02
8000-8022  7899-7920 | 1.00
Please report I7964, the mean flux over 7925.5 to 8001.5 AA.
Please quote 9.03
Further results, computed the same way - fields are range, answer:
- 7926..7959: 8.86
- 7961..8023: 9.13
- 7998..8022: 9.08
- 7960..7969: 9.17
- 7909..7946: 8.97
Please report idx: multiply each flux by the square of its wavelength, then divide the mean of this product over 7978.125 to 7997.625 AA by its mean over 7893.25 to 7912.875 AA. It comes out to 1.03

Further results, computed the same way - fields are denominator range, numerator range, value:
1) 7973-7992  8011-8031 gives 1.00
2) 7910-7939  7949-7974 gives 1.02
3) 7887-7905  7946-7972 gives 1.00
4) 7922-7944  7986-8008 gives 1.04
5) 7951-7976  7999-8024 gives 1.01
